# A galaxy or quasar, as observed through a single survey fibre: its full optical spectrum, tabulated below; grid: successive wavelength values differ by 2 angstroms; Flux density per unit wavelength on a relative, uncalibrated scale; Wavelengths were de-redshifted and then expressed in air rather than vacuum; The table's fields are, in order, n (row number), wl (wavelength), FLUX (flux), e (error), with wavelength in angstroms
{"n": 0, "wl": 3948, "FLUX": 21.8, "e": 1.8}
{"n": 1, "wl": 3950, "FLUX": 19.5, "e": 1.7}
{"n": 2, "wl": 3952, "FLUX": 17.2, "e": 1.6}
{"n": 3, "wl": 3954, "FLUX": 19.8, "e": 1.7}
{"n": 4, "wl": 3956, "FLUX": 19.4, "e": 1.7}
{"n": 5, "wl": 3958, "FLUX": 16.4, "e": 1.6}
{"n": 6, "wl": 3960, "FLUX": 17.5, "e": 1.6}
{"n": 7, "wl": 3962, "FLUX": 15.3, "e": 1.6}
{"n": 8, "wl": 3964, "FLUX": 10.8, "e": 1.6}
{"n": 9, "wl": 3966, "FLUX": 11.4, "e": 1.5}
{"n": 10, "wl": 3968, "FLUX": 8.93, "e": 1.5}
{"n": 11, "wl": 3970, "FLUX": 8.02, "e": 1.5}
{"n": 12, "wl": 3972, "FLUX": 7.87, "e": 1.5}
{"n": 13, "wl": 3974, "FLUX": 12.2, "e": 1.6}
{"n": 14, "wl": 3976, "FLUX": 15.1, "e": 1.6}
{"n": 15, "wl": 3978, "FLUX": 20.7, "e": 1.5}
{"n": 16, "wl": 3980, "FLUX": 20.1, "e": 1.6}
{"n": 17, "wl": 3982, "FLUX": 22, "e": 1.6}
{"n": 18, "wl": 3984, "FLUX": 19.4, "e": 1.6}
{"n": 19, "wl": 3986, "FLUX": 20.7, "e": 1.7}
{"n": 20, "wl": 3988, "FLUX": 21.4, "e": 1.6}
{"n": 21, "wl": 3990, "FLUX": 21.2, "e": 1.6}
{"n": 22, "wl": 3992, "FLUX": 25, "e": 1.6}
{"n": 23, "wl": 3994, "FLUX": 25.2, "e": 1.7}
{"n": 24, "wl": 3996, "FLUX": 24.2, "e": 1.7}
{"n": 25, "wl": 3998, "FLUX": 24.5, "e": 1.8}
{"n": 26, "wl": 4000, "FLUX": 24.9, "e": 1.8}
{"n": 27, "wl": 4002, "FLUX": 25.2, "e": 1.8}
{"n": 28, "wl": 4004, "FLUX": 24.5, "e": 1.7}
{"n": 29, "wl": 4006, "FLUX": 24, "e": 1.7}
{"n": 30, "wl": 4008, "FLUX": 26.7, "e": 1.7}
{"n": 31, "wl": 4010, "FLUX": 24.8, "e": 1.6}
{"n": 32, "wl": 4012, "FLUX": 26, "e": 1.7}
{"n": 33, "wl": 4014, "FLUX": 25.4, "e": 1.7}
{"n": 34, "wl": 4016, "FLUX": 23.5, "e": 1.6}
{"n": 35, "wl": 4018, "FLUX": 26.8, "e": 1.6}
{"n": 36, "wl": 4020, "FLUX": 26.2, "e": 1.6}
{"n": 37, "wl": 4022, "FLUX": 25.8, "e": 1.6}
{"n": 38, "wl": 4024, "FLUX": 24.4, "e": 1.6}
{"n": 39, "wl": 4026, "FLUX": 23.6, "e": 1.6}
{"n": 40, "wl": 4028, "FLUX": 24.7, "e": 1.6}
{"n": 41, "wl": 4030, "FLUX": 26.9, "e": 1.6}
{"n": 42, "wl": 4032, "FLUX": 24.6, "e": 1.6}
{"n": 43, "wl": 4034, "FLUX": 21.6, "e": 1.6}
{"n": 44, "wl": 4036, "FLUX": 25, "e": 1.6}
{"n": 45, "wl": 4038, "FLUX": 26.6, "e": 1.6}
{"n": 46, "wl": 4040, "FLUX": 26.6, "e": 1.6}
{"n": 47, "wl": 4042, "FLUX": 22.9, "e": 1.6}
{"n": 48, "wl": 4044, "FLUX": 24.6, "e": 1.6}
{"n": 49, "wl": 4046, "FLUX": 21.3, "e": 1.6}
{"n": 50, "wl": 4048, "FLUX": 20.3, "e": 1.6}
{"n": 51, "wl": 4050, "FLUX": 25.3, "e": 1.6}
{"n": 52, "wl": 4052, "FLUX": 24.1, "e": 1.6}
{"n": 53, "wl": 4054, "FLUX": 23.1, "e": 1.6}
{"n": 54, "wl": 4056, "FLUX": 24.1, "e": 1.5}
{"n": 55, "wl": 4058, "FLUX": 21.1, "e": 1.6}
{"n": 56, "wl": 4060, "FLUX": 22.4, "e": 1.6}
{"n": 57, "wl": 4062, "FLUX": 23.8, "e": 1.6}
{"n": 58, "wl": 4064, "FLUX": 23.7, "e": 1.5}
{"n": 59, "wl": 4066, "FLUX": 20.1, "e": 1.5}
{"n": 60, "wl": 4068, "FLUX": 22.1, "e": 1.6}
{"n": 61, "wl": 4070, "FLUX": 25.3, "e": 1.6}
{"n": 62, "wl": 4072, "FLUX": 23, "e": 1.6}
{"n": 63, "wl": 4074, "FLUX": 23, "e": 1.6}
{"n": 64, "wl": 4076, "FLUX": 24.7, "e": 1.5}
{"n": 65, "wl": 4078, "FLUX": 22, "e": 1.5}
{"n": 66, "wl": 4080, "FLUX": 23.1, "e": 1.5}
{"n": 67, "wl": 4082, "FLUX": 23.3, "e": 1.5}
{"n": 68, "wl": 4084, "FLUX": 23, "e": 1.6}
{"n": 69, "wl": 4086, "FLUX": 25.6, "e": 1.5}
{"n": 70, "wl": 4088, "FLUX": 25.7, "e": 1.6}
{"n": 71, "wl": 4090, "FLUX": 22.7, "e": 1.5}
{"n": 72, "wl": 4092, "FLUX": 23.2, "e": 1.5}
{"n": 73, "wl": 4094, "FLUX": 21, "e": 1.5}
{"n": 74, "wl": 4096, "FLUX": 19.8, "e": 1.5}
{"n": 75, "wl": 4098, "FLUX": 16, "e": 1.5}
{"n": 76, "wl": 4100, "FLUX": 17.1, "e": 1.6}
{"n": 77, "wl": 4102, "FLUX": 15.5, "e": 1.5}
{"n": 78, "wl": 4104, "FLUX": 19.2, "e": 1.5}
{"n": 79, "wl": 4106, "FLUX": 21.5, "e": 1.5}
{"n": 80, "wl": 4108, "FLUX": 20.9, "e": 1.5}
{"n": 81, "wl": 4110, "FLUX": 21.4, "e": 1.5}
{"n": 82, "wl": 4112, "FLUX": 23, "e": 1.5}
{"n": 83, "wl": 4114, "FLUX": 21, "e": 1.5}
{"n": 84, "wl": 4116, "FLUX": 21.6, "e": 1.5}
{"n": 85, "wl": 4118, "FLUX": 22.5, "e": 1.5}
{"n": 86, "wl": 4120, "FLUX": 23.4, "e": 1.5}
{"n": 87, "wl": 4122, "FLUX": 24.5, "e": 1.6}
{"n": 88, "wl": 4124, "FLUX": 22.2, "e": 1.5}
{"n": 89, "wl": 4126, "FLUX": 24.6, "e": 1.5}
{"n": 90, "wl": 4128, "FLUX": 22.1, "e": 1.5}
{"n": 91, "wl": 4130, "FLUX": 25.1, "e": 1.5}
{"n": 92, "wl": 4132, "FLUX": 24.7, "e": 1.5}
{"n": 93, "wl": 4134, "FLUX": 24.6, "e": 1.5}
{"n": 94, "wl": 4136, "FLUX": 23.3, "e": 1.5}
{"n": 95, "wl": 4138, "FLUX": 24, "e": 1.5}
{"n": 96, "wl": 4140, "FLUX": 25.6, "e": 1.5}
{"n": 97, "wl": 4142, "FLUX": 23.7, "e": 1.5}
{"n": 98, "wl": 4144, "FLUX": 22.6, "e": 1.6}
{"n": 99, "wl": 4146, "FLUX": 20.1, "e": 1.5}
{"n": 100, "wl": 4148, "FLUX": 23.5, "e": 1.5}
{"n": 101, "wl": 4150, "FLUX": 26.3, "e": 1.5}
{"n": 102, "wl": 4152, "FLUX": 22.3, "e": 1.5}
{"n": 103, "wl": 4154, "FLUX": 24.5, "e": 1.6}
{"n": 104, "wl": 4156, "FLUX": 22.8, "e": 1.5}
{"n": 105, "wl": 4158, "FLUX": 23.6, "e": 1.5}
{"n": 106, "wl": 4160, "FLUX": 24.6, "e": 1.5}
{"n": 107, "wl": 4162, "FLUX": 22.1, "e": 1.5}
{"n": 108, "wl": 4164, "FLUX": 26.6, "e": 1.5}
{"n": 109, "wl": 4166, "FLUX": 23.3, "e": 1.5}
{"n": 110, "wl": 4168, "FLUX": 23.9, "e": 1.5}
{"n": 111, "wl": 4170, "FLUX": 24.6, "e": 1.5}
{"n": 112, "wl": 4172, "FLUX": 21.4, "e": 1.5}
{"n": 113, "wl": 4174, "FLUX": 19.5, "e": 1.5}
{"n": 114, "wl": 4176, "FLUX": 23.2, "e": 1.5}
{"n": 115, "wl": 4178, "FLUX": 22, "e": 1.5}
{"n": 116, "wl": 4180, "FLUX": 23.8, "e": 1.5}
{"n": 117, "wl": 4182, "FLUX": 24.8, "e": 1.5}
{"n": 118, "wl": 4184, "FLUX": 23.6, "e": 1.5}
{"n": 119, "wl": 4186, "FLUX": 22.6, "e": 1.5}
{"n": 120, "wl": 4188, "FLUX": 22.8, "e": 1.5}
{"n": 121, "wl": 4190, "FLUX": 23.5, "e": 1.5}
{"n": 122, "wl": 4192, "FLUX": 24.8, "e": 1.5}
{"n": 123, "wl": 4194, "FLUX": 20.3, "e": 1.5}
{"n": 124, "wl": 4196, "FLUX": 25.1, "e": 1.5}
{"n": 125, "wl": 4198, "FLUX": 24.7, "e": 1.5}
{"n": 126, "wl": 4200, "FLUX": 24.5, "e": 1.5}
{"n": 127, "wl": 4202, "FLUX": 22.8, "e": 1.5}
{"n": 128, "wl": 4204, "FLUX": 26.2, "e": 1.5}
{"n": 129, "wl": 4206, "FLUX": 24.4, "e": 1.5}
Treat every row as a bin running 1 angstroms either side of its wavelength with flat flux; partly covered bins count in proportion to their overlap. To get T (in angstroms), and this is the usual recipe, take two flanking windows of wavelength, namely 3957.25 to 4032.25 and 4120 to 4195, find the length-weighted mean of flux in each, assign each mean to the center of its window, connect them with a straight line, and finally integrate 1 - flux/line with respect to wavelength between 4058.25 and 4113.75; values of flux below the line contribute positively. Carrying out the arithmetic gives 1.0 angstroms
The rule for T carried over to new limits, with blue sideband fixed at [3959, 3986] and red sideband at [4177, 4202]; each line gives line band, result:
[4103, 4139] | -3.4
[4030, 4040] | -4.4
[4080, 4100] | -2.6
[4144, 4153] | -0.5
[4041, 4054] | -3.9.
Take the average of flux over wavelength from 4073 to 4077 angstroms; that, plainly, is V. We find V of 23.9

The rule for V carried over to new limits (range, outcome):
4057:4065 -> 22.8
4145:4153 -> 23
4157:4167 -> 24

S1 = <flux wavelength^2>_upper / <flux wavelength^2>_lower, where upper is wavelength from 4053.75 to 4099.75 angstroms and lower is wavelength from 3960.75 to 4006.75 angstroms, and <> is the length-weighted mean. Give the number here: 1.3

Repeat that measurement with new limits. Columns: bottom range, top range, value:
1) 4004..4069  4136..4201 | 1.04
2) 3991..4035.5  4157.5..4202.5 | 1.02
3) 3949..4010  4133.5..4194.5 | 1.34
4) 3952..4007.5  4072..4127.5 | 1.24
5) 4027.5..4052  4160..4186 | 1.03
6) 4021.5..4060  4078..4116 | 0.91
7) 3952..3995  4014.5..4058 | 1.47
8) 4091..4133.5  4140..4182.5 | 1.11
